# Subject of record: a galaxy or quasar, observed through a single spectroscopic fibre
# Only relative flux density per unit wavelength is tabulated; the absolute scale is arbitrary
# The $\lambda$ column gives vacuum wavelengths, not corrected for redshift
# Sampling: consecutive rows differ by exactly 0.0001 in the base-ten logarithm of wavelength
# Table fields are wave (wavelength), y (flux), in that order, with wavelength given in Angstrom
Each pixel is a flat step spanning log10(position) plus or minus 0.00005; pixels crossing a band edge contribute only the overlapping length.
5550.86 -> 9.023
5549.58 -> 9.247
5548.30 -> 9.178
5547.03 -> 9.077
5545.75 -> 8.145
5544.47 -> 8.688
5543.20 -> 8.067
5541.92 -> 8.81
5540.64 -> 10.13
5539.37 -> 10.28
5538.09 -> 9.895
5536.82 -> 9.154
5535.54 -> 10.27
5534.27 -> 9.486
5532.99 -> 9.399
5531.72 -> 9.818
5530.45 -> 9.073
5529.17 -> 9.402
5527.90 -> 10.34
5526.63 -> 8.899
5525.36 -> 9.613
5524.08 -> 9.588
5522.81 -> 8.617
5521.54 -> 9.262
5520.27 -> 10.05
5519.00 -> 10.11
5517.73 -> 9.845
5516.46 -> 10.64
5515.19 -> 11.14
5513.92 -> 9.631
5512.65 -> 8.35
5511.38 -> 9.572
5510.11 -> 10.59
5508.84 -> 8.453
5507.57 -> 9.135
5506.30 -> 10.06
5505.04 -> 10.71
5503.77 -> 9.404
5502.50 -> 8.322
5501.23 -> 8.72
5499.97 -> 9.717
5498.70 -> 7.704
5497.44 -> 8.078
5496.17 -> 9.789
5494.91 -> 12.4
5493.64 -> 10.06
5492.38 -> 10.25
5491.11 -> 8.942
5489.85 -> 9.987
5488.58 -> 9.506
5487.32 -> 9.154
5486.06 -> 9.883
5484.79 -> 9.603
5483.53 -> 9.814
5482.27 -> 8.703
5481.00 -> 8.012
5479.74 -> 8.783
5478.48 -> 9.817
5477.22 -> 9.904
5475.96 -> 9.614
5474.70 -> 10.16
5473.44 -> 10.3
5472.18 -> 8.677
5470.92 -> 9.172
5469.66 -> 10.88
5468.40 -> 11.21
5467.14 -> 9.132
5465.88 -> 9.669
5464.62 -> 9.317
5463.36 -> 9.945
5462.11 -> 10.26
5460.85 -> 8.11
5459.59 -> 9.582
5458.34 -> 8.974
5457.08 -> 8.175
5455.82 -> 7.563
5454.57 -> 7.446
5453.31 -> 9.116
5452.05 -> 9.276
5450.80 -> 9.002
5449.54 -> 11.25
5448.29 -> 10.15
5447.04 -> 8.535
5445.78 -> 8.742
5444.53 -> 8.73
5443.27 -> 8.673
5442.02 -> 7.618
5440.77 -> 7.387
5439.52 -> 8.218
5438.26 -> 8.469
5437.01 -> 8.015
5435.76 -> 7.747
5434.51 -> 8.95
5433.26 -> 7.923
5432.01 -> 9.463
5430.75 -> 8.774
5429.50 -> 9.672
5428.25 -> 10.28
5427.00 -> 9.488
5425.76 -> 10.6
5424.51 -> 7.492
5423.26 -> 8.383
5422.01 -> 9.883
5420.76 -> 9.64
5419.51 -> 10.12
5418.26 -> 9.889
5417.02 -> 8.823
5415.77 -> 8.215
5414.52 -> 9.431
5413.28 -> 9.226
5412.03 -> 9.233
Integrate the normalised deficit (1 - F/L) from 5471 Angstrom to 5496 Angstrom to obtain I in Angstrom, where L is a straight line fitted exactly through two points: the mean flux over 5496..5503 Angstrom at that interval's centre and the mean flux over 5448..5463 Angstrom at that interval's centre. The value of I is -2.4 Angstrom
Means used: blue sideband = 9.07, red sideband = 8.66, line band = 9.65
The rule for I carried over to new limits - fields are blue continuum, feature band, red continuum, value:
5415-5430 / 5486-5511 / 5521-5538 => -0.2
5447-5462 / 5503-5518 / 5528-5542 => -0.5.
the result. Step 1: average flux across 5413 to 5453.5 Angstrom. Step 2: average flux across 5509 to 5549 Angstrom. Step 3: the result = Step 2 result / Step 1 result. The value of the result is 1.06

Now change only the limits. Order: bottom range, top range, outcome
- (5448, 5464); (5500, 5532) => 1.05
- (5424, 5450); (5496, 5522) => 1.07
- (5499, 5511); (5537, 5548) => 0.97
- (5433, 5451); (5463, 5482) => 1.11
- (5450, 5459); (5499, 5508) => 1.10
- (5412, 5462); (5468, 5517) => 1.08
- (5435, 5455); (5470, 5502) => 1.09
